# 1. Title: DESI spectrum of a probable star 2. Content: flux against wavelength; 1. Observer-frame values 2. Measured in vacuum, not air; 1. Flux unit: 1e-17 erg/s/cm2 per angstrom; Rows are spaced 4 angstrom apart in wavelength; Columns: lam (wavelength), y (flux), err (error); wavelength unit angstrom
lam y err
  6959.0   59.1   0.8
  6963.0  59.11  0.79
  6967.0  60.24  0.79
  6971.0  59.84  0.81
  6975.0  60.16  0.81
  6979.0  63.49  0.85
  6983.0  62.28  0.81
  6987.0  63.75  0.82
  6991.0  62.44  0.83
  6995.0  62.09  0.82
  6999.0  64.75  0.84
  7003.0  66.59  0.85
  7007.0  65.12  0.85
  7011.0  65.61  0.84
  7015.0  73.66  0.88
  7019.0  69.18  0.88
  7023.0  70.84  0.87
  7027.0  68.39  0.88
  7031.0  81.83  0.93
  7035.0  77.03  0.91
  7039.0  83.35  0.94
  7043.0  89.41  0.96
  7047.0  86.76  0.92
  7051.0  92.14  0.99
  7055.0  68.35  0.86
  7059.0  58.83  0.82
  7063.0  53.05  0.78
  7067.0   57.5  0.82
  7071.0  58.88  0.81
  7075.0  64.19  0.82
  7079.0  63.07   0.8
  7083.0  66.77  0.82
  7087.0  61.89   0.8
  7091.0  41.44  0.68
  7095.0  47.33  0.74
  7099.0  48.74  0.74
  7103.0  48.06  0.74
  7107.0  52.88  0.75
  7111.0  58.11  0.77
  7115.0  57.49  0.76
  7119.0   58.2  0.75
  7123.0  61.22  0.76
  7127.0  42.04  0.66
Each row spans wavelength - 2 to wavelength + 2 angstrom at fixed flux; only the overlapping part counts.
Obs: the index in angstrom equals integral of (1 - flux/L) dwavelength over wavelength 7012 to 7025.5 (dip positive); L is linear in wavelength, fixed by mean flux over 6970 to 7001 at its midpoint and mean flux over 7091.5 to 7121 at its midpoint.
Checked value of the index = -2.50 angstrom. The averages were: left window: 62.4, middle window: 70.7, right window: 52.4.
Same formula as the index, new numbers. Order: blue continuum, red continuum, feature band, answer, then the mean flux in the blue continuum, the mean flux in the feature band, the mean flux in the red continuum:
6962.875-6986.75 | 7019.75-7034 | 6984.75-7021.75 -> 1.1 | 61.2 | 66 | 73.5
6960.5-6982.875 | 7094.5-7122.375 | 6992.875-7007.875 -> -1.4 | 60.7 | 64.6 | 53.7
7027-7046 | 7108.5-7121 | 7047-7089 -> 3.8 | 81.6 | 65.5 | 57.7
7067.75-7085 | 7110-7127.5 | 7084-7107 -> 3.6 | 62.8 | 50.5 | 56.4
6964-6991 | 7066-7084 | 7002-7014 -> -0.9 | 61.6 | 66.4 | 62.1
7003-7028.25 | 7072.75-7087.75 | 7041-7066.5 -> -3.0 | 68.6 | 73.7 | 64.1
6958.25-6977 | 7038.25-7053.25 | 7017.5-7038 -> 1.9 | 59.7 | 74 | 88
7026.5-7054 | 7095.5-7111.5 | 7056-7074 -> 3.1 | 83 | 58.1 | 50.9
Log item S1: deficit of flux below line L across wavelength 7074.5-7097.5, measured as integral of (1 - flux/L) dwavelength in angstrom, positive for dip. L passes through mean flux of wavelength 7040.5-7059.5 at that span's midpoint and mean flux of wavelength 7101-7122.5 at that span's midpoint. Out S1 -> 3.3 angstrom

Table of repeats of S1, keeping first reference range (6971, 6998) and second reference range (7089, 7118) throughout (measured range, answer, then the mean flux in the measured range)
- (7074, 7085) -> -2.4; 64.7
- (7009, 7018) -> -1.5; 69.6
